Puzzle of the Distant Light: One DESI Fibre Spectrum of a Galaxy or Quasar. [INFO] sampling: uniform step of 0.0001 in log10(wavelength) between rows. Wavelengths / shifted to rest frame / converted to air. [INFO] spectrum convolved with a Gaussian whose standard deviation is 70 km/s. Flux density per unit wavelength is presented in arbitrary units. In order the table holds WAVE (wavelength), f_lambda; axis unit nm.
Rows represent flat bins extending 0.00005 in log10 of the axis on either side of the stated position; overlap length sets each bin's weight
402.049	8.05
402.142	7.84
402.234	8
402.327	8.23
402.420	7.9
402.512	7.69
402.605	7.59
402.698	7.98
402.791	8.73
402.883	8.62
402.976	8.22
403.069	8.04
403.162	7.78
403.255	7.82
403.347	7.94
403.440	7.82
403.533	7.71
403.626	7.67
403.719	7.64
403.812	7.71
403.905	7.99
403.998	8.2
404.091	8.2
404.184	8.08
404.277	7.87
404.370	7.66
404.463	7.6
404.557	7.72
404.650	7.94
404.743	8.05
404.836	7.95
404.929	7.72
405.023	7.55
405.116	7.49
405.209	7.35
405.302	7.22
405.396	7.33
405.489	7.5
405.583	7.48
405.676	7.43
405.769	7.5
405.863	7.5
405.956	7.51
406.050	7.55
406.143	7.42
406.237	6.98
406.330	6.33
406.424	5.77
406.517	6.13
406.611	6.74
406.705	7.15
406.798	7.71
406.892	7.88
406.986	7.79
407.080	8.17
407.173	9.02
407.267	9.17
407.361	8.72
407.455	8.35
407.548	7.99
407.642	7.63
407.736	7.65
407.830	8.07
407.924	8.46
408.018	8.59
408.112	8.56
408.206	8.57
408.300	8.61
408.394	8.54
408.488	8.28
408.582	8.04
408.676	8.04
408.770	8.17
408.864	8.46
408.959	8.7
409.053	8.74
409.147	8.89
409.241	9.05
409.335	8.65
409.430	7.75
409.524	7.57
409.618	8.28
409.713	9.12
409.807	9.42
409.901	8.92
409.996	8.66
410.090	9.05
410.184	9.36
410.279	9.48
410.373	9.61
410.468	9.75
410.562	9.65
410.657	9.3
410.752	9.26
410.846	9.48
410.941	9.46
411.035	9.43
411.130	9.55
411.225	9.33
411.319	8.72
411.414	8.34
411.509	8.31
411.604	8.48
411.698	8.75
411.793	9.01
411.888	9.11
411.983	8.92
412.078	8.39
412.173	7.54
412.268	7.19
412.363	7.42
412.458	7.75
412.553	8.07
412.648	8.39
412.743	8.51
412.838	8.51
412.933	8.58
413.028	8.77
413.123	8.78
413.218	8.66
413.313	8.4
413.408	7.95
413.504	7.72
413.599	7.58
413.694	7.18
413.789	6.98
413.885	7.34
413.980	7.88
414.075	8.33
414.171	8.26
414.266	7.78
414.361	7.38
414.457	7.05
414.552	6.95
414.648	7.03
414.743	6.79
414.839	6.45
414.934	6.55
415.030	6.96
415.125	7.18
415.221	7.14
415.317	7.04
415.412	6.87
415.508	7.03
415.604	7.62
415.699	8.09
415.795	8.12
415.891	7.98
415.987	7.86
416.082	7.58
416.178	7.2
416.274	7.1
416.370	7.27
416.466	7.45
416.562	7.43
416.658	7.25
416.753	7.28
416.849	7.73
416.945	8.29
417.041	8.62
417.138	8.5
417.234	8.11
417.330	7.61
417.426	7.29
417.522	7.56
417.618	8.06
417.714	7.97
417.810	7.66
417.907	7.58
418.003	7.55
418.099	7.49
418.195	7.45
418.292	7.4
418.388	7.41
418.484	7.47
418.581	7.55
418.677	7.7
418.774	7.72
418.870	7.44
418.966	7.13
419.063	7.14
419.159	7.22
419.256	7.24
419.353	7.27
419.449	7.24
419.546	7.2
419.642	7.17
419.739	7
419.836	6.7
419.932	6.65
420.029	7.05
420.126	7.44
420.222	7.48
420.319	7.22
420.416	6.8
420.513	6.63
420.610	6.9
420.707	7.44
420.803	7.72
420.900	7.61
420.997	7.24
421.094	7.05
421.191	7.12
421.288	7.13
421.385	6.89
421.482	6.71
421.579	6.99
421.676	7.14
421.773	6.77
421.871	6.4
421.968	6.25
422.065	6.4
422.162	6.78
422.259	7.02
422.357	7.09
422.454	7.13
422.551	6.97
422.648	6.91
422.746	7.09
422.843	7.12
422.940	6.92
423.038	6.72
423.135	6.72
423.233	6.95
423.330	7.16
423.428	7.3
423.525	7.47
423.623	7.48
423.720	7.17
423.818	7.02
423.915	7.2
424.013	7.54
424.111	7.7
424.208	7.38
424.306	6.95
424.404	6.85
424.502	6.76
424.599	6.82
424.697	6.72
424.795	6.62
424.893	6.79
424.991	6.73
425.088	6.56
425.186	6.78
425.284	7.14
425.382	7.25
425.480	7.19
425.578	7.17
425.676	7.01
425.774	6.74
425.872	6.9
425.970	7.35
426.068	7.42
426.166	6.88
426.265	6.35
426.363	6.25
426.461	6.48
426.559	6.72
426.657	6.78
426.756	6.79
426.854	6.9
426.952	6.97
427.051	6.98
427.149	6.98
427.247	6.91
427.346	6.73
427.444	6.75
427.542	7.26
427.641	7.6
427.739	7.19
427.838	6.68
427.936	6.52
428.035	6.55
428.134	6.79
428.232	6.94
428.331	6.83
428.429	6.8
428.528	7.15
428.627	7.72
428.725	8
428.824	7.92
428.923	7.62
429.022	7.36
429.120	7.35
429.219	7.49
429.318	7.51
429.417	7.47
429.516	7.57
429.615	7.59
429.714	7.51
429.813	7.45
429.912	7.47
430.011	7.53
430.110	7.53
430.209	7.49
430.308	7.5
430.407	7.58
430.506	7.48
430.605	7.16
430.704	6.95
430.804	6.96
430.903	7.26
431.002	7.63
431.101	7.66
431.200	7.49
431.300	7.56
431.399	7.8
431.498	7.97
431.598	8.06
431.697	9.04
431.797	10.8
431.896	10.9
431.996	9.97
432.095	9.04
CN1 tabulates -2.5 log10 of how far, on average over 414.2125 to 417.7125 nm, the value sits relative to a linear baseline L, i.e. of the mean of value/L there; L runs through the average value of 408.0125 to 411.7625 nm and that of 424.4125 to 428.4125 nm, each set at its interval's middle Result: 0.09 mag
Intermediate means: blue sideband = 8.83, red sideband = 6.87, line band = 7.46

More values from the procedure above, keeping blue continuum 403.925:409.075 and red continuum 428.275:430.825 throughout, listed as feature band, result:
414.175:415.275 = 0.090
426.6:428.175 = 0.086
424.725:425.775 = 0.089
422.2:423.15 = 0.085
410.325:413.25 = -0.133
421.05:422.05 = 0.112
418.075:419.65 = 0.035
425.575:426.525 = 0.098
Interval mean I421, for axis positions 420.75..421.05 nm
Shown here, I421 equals 7.53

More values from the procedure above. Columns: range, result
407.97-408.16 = 8.57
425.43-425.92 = 7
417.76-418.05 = 7.59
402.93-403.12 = 8.11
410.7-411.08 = 9.42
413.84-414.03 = 7.65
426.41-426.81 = 6.7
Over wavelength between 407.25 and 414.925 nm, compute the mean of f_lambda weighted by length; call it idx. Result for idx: 8.38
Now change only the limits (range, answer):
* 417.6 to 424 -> 7.16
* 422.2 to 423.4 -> 6.98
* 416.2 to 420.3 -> 7.47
